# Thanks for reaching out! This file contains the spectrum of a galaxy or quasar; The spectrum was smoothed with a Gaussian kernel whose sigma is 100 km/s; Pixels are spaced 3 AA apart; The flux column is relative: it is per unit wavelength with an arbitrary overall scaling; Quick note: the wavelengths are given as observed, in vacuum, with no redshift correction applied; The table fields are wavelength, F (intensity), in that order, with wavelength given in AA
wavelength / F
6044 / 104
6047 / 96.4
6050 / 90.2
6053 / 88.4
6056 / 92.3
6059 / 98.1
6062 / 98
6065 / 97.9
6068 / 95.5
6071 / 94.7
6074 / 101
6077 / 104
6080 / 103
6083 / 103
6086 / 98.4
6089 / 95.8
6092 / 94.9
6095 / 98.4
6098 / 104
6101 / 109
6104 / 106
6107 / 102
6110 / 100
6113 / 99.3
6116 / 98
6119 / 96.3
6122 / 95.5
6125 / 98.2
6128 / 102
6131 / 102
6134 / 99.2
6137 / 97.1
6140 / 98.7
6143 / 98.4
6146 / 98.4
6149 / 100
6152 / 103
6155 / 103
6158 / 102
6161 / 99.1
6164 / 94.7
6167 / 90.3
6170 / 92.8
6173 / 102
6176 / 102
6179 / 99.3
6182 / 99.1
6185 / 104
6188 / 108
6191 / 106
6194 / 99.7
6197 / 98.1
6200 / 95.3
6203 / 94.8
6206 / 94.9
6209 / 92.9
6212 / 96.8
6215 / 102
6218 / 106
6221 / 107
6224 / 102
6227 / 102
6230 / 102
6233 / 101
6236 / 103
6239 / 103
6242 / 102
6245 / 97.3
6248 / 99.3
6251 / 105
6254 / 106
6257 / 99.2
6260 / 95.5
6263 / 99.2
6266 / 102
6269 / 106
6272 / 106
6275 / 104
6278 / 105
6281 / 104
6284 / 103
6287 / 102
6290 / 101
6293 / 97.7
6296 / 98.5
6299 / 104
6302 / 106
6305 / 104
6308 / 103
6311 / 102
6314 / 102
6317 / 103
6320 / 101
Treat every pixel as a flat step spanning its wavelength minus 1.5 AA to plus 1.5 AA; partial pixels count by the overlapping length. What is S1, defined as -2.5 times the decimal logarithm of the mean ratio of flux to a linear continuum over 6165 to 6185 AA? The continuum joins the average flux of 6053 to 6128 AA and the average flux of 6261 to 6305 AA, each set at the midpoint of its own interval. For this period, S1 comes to 0.03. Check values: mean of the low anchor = 99.1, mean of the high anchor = 103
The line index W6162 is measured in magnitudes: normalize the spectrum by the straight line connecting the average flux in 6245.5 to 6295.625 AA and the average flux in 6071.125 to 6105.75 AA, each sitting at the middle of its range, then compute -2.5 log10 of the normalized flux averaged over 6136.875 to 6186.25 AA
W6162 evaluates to 0.03 mag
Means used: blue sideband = 101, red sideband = 102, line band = 99.1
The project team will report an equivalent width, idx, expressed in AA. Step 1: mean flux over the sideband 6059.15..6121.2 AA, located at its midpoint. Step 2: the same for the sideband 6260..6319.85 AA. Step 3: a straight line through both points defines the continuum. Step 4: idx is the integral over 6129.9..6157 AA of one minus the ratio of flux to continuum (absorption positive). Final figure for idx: 0.2 AA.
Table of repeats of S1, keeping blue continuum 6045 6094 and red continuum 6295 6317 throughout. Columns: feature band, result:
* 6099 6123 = -0.03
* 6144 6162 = -0.02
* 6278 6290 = -0.01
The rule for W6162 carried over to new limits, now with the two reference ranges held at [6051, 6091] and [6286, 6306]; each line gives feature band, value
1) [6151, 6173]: 0.01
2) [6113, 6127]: 0.01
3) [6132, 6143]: 0.00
